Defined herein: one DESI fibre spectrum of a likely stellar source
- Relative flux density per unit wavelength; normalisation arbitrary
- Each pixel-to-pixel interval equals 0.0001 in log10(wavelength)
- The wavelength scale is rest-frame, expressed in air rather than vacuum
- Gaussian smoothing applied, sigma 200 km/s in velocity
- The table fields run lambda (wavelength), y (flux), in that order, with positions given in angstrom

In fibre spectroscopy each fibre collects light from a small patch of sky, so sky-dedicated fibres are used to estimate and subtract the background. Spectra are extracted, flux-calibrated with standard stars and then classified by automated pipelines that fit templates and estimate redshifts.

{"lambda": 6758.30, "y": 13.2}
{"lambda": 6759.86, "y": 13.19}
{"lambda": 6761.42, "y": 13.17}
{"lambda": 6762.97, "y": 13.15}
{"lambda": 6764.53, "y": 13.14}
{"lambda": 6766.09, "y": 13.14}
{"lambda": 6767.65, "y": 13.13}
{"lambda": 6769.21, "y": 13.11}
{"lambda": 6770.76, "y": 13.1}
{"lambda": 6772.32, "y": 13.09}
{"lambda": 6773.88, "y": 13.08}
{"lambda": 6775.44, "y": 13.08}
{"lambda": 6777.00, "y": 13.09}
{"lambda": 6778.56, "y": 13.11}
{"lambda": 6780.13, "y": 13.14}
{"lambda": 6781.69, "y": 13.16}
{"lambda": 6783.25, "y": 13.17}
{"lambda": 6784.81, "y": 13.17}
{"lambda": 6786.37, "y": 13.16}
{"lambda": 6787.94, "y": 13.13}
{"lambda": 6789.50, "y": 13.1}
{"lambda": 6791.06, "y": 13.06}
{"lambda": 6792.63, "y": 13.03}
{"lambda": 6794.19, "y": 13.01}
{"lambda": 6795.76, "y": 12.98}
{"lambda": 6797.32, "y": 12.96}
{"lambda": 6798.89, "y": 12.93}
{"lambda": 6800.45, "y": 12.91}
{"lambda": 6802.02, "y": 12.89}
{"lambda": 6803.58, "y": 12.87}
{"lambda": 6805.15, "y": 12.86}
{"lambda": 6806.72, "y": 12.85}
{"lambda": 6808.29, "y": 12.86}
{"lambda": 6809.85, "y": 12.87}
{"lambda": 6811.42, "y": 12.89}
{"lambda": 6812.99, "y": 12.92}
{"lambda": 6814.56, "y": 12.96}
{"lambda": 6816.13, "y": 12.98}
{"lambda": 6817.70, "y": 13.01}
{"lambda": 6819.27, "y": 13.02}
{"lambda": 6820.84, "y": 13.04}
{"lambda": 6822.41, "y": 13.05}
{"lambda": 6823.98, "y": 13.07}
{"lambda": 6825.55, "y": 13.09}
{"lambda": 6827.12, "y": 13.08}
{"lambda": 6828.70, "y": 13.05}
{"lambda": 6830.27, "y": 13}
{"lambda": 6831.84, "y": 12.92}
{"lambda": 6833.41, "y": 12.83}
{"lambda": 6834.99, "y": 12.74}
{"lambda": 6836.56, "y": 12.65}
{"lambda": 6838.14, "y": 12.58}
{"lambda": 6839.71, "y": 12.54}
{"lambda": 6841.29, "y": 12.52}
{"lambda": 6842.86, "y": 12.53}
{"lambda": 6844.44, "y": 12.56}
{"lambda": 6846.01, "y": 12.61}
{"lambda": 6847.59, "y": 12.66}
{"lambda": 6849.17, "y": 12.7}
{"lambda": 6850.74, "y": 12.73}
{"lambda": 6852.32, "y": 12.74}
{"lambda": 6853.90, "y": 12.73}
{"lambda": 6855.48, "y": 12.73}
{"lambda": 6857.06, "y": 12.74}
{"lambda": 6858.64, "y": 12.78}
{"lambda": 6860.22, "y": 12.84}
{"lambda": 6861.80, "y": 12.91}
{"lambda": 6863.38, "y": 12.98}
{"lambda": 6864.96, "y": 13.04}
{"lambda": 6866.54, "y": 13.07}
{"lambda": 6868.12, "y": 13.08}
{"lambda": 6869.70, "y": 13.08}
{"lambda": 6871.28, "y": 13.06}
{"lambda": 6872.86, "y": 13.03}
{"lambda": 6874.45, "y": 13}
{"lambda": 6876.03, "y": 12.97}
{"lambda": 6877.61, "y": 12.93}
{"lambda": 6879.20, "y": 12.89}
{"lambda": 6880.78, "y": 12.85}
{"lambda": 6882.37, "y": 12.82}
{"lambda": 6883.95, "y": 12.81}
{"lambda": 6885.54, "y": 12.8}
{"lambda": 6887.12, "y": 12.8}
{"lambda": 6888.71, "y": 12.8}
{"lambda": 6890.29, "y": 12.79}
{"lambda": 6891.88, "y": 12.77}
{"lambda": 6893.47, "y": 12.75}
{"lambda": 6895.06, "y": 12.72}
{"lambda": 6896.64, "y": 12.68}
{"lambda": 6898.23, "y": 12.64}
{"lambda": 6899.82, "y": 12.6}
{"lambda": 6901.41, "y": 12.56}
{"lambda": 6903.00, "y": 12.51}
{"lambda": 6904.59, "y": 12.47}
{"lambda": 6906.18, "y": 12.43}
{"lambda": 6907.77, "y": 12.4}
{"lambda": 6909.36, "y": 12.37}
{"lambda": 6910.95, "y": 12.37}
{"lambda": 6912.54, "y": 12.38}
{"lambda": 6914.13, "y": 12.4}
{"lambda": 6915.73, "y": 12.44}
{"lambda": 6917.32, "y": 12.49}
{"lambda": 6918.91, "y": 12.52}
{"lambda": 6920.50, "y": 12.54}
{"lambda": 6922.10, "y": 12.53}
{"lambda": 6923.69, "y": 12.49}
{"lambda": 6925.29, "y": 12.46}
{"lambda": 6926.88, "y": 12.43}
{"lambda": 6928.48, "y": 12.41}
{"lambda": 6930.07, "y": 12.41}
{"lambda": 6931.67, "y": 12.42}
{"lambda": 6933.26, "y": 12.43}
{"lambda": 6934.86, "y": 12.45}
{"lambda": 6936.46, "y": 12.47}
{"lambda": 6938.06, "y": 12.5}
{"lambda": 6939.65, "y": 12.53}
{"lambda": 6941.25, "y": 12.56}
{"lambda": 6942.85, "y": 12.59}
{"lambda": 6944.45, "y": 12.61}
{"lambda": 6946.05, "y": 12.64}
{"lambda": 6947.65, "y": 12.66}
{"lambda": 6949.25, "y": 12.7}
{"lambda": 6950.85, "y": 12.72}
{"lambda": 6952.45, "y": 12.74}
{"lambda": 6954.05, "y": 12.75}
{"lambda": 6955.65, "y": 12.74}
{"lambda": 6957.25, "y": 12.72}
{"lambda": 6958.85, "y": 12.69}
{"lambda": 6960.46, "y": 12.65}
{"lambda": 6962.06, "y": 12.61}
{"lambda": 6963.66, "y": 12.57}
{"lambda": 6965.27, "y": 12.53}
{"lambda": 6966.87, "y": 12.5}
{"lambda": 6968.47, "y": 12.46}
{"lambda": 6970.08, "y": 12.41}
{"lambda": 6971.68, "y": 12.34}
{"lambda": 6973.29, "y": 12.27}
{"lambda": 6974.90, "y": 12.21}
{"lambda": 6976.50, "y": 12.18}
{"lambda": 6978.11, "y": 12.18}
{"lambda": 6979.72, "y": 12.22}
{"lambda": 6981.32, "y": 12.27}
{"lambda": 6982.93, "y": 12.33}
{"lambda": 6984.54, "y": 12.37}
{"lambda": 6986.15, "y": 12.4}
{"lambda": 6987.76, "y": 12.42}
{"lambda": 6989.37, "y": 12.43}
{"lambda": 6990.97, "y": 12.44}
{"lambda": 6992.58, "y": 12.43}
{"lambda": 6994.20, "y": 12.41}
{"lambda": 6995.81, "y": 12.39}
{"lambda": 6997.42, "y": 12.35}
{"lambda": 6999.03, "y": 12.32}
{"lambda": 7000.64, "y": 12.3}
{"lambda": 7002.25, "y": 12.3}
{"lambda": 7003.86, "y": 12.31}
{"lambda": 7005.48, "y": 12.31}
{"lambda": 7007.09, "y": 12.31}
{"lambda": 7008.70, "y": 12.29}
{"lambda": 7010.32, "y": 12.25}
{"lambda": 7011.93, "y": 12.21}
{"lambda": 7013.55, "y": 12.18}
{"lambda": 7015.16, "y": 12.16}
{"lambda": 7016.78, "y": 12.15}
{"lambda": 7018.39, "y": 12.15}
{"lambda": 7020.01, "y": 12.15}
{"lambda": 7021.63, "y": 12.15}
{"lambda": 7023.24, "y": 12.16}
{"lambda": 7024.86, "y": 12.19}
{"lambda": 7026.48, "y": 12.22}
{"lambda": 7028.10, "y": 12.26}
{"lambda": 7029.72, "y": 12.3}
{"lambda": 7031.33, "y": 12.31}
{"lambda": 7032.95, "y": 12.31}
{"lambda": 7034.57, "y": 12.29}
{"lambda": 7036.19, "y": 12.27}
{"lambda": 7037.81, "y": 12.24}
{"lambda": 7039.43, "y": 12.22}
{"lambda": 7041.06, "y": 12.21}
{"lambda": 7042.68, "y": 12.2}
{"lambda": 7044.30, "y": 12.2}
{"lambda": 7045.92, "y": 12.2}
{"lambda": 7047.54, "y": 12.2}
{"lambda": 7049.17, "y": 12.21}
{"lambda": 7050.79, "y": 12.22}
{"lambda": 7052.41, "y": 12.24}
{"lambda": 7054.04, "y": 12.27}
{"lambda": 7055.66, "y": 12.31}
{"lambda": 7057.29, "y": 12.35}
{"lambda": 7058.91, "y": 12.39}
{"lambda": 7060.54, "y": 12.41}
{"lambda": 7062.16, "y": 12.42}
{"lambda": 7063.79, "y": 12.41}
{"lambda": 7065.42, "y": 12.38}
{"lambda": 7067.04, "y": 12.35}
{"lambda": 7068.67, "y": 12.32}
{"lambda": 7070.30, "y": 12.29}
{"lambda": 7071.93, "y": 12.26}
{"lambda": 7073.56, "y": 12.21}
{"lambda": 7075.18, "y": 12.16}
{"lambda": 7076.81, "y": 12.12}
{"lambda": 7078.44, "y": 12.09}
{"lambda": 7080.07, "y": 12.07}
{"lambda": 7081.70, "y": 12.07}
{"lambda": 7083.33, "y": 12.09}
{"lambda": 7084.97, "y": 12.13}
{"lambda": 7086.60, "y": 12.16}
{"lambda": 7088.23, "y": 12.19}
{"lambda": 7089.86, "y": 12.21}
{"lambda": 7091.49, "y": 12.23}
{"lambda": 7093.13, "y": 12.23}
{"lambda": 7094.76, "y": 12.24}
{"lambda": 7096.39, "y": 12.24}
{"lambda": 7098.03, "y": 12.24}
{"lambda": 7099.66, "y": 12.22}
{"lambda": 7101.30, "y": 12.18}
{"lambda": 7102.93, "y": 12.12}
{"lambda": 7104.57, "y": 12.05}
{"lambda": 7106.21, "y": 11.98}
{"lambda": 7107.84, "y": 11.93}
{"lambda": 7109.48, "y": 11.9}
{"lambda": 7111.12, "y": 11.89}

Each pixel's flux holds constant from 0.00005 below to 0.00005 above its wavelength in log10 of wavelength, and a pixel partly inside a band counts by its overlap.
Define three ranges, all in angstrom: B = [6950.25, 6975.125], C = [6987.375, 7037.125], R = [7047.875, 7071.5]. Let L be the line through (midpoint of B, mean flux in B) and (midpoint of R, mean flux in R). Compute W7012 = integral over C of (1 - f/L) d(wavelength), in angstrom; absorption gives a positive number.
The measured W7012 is 0.6 angstrom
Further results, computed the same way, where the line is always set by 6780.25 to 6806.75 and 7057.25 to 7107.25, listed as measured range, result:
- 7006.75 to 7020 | 0.22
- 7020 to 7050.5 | 0.30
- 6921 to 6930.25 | 0.14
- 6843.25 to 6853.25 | 0.16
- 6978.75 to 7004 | 0.23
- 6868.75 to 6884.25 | -0.19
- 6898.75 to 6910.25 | 0.21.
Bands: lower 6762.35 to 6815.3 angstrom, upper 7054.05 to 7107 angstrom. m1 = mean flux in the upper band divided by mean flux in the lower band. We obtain 0.9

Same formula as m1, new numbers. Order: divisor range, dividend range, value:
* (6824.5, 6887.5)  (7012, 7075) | 0.95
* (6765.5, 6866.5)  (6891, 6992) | 0.97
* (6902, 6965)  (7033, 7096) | 0.98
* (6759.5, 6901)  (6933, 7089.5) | 0.96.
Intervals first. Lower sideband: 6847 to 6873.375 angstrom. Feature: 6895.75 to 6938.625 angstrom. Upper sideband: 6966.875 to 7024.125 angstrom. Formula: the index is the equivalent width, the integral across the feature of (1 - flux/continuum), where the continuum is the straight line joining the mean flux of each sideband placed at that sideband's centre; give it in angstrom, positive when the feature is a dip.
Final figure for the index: 0.5 angstrom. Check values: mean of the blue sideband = 12.9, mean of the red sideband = 12.3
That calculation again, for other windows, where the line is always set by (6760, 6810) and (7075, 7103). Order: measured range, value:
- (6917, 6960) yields 0.1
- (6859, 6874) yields -0.2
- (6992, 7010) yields 0.1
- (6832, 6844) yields 0.2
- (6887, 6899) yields 0.0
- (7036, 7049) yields 0.1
